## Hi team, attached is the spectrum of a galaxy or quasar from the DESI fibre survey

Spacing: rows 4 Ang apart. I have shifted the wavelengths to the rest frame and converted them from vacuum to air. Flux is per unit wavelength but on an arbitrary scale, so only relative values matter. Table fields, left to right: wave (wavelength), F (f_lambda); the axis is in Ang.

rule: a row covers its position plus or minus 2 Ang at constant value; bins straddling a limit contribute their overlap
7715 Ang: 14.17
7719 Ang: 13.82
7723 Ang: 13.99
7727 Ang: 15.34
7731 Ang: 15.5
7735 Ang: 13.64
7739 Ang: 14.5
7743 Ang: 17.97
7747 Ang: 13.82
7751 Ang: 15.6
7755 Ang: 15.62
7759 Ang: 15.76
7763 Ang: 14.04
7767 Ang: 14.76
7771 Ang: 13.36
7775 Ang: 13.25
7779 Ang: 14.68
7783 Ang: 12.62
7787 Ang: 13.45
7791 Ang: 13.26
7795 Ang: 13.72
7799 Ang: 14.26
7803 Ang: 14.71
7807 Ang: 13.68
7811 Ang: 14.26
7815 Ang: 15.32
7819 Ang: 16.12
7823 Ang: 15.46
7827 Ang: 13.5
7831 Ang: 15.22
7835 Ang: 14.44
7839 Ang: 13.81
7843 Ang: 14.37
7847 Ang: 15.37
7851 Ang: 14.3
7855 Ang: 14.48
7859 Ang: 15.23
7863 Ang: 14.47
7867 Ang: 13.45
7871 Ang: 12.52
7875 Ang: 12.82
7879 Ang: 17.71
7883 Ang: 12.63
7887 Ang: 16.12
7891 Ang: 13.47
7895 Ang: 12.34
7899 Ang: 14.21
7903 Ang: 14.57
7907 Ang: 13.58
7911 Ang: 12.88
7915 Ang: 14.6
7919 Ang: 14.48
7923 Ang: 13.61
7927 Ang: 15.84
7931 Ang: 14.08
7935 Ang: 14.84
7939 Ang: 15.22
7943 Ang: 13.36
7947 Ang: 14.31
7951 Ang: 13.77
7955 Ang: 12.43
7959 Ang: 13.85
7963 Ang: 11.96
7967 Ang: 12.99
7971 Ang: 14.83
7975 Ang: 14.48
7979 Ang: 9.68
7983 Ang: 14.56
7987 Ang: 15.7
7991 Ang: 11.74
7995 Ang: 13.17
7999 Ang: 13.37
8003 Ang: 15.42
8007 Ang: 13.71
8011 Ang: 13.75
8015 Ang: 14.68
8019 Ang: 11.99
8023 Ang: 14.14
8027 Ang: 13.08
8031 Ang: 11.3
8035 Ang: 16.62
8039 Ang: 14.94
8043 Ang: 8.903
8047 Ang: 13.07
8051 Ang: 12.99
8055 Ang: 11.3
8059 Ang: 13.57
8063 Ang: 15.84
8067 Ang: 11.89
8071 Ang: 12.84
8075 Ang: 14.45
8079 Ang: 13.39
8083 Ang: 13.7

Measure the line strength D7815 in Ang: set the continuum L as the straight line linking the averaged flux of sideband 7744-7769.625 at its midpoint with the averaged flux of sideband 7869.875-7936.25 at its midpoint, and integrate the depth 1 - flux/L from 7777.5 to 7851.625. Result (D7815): 1.64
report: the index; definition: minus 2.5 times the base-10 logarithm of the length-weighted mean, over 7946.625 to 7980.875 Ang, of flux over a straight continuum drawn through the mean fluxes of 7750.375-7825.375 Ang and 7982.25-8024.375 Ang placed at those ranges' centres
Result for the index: 0.07 mag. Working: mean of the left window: 14.4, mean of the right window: 13.8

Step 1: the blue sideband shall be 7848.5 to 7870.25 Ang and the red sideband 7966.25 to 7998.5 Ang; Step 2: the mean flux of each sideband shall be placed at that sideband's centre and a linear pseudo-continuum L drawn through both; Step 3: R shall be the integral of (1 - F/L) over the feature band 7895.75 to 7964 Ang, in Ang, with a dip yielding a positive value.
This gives -0.9 Ang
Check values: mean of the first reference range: 14.3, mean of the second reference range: 13.4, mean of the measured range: 14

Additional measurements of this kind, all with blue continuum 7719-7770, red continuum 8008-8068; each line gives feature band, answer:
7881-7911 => 0.6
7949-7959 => 0.3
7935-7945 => -0.4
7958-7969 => 0.7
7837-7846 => 0.1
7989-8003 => 0.4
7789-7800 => 0.7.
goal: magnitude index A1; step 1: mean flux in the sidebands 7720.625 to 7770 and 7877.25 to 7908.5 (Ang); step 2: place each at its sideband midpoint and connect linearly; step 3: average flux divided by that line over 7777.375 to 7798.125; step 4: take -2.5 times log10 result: 0.09 mag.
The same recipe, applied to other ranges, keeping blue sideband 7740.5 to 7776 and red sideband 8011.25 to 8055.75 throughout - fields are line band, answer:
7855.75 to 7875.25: 0.03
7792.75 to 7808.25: 0.04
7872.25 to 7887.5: -0.03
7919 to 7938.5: -0.06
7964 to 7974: -0.02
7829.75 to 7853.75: -0.01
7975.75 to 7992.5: 0.03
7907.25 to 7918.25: 0.01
